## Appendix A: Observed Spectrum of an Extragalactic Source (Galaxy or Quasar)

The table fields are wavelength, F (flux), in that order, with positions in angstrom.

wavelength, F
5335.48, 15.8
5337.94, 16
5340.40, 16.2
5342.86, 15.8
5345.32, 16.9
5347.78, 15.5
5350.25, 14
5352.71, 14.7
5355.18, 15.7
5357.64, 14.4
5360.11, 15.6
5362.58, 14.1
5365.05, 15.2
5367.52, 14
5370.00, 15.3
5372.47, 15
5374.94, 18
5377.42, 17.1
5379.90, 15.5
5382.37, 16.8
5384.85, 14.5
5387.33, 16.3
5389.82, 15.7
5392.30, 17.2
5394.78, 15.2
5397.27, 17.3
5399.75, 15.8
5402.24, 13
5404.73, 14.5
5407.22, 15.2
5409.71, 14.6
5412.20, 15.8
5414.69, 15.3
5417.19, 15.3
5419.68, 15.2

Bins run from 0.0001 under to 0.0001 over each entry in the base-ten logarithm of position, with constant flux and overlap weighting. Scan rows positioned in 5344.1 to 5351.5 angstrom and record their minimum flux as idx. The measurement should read 14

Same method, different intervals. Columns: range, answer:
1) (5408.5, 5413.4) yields 14.6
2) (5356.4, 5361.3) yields 14.4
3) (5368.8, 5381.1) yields 15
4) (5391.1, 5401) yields 15.2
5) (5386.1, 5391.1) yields 15.7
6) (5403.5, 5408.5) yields 14.5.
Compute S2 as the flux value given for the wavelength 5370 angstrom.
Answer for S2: 15.3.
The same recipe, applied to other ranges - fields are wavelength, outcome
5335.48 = 15.8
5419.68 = 15.2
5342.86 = 15.8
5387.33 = 16.3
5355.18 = 15.7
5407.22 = 15.2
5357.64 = 14.4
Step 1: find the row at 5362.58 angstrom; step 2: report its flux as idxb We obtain 14.1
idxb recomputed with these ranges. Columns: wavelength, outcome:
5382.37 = 16.8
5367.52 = 14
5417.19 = 15.3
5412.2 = 15.8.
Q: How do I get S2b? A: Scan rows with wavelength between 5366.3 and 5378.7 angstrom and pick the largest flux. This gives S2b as 18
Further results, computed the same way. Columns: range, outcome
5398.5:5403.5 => 15.8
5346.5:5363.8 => 15.7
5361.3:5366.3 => 15.2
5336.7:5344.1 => 16.2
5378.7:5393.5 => 17.2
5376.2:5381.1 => 17.1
